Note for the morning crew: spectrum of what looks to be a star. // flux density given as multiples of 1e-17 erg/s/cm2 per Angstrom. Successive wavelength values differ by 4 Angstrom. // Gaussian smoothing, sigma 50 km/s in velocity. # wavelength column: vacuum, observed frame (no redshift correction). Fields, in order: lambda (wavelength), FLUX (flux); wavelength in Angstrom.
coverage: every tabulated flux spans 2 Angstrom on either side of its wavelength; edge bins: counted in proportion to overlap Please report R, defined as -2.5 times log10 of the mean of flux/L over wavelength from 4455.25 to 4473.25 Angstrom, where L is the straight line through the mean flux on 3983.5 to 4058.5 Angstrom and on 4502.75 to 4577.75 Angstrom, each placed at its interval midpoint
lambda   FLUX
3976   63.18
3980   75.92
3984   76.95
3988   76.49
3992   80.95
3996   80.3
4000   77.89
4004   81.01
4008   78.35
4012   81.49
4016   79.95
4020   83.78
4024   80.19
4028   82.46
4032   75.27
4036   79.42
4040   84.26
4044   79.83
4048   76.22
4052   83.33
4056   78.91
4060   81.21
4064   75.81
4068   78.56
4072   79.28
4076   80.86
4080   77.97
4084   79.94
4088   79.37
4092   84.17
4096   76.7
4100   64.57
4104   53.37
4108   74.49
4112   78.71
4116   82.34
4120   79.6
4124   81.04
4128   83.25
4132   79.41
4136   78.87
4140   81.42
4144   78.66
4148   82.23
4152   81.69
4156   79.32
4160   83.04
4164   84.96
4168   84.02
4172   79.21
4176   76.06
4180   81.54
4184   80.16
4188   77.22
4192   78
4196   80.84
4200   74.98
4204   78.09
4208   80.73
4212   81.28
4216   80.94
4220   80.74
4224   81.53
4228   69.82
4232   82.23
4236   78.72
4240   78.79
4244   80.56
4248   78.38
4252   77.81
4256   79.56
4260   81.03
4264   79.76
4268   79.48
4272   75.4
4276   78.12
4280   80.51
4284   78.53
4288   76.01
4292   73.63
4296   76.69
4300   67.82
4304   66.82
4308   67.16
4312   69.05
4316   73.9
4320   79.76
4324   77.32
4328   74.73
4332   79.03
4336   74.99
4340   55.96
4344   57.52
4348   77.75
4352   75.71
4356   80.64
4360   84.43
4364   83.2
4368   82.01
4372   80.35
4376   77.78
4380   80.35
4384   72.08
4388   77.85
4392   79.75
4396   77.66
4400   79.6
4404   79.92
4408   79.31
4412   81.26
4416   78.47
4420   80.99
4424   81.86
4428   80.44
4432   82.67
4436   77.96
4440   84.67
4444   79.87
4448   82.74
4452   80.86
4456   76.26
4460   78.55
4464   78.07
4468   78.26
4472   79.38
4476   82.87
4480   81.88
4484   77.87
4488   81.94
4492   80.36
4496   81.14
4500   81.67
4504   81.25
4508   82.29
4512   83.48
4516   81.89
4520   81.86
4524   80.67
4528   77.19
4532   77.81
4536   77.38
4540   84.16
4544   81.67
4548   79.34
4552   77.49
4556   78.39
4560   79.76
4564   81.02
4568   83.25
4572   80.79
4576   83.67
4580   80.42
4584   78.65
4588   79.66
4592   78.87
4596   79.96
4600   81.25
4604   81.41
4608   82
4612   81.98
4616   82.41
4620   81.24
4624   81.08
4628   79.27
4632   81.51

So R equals 0.03 mag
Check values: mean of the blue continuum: 79.9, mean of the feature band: 78.2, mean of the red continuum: 80.7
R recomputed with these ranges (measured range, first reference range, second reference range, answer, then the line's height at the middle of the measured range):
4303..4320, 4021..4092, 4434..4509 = 0.14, 80.2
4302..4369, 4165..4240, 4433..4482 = 0.08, 79.7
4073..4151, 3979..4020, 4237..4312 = 0.00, 78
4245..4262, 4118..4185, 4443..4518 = 0.02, 80.8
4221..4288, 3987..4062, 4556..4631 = 0.02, 80.4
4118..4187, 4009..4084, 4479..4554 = -0.01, 80.1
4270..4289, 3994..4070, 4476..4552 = 0.03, 80.3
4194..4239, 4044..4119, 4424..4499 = -0.01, 78.3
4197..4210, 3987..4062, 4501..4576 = 0.03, 80.3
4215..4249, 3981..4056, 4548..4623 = 0.01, 80.1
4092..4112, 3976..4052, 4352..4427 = 0.13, 79.3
